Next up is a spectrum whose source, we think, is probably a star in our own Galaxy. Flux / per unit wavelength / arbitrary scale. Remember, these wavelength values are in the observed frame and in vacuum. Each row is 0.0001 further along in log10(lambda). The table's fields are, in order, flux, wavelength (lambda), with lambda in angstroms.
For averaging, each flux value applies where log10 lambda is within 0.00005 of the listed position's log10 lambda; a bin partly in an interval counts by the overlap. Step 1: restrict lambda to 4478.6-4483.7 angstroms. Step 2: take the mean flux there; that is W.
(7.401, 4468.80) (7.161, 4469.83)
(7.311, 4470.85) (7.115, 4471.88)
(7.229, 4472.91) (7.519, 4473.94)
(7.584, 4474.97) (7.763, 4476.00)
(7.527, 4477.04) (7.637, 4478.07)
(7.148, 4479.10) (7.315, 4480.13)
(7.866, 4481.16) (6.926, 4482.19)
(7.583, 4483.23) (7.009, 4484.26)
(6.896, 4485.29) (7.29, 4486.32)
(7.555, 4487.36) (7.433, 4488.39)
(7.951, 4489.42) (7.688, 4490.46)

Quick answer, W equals 7.36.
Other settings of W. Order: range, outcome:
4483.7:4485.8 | 6.98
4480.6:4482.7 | 7.41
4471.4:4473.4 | 7.17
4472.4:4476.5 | 7.52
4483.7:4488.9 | 7.25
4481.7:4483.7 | 7.22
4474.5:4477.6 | 7.61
